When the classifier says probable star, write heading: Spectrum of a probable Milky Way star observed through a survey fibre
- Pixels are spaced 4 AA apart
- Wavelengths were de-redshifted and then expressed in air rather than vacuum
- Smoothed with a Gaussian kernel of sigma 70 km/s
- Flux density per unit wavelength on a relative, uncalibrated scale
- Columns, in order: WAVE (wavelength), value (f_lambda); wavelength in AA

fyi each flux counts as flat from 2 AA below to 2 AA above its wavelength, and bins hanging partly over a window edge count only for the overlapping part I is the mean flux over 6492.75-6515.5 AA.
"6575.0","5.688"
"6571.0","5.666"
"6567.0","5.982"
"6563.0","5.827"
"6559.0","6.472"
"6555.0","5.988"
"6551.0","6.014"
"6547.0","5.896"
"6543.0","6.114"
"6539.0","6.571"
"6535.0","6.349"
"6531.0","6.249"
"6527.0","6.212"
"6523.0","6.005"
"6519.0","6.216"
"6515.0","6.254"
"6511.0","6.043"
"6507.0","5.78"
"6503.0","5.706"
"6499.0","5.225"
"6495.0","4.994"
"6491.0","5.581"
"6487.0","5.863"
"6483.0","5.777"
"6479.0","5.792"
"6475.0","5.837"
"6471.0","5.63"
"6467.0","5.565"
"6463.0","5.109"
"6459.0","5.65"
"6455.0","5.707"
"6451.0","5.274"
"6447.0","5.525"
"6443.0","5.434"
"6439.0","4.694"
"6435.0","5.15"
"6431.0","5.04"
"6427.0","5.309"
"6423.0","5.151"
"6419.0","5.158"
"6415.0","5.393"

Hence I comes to 5.63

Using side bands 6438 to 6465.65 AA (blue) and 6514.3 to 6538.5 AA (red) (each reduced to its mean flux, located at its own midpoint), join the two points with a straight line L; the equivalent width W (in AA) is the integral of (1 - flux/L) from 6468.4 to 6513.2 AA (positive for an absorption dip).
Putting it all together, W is 1.2 AA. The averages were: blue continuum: 5.37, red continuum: 6.23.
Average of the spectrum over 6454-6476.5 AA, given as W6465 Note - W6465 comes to 5.57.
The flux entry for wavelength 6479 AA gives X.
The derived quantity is 5.792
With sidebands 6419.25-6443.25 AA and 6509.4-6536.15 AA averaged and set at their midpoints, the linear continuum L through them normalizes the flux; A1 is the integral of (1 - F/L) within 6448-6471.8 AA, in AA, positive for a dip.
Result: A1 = -0.2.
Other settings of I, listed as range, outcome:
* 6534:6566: 6.14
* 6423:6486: 5.43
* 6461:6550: 5.85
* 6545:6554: 5.96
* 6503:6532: 6.08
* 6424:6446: 5.14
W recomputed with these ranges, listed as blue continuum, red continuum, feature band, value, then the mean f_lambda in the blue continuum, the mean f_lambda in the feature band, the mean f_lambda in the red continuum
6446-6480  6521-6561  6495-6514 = 0.81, 5.56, 5.65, 6.19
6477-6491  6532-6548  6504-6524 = -0.04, 5.78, 6.04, 6.25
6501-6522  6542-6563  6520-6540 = -0.75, 6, 6.26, 6.07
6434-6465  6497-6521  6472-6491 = -0.56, 5.32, 5.78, 5.87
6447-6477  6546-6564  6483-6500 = 0.69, 5.54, 5.47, 6.06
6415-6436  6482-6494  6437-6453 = 0.32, 5.18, 5.23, 5.68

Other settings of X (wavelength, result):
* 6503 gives 5.706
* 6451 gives 5.274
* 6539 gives 6.571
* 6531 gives 6.249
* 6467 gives 5.565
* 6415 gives 5.393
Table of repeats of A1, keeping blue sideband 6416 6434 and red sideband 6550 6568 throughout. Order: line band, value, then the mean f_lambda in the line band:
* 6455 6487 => -0.9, 5.64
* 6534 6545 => -0.8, 6.34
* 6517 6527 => -0.5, 6.13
